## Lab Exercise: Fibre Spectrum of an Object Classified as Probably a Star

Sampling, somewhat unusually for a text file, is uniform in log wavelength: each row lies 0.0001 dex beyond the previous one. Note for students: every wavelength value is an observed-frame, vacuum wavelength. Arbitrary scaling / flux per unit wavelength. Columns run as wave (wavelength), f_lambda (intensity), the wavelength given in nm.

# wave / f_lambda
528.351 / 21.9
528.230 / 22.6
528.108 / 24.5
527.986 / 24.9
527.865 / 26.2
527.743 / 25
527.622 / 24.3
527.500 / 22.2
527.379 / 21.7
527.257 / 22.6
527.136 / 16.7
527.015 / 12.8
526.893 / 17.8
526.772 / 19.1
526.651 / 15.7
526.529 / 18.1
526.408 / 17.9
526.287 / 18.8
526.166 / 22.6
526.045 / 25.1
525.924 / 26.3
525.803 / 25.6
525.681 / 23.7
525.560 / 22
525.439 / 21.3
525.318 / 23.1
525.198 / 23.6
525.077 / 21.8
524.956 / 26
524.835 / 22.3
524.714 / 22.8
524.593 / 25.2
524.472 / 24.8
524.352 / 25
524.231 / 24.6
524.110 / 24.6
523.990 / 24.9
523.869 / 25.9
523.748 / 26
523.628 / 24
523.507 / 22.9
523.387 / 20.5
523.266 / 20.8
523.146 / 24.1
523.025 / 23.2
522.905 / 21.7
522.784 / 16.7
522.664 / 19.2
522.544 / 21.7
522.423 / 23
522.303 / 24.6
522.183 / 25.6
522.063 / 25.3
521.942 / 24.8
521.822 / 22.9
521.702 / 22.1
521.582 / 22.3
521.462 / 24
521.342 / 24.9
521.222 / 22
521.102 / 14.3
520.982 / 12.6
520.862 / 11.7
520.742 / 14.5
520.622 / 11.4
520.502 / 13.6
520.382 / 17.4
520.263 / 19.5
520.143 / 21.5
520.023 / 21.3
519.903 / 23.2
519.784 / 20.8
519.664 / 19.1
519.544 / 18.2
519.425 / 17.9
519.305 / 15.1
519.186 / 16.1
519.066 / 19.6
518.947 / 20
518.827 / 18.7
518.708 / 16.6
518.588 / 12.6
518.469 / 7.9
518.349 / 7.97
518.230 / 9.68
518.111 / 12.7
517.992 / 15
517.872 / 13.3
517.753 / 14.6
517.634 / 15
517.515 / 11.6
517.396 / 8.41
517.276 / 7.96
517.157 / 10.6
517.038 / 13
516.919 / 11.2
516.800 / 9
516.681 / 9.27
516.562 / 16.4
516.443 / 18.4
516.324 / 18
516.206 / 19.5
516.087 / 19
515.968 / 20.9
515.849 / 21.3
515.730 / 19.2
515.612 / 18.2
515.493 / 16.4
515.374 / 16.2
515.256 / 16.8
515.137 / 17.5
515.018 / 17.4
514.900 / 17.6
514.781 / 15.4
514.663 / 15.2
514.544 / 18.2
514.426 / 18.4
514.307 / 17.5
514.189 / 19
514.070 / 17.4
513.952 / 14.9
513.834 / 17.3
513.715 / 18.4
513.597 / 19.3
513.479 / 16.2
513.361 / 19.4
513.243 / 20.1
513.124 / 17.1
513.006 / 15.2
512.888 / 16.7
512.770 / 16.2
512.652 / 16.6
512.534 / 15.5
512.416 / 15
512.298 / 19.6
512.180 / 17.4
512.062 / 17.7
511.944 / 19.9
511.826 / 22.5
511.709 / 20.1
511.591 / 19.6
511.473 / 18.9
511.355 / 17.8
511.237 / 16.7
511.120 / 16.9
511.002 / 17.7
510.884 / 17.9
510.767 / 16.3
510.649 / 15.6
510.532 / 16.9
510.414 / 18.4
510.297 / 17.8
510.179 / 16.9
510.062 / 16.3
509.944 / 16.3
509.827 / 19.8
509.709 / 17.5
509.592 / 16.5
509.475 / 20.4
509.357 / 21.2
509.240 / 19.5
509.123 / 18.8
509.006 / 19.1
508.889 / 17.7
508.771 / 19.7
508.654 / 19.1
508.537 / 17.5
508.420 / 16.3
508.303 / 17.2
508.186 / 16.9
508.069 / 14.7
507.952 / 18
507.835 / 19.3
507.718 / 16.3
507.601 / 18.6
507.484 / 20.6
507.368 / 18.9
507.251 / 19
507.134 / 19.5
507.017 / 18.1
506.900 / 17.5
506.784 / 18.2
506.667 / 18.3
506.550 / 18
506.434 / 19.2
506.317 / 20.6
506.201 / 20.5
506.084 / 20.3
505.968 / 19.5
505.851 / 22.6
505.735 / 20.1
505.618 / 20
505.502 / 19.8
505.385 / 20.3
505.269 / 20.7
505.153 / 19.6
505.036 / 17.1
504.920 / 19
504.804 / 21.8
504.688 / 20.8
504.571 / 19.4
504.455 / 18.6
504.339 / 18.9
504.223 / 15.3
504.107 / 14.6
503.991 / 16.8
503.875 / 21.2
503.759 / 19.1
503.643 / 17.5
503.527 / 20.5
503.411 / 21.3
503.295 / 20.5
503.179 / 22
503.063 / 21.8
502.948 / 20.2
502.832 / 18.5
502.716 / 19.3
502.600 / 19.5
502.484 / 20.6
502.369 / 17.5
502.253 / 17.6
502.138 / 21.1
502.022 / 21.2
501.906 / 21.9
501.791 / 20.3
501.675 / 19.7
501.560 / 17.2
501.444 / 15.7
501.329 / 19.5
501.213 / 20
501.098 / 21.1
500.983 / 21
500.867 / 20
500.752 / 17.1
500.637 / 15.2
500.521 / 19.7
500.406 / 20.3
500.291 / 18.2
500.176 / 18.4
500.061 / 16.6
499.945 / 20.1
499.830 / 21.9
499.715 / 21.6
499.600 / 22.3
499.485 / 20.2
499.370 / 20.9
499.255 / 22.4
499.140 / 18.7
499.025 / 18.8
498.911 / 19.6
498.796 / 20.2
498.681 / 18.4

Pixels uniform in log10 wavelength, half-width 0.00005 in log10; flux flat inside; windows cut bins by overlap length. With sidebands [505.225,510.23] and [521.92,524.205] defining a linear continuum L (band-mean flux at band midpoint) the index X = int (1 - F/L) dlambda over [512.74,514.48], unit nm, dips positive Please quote 0.24 nm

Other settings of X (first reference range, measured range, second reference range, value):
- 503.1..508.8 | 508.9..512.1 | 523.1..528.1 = 0.25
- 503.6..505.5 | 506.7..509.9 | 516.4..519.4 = -0.20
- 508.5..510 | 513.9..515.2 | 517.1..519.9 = -0.07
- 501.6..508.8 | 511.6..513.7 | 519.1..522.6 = 0.16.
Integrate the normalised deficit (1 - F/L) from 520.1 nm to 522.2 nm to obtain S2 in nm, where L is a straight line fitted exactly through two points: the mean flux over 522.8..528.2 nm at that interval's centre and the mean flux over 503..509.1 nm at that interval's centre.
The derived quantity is 0.23 nm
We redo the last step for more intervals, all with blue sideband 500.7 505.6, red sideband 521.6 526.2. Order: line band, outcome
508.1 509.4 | 0.14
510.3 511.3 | 0.18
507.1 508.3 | 0.13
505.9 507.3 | 0.07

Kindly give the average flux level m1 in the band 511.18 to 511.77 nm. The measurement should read 18.6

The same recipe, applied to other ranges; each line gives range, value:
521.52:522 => 23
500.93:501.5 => 19.5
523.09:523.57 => 22.1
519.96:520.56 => 18.7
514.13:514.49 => 18.3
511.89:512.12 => 18.8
